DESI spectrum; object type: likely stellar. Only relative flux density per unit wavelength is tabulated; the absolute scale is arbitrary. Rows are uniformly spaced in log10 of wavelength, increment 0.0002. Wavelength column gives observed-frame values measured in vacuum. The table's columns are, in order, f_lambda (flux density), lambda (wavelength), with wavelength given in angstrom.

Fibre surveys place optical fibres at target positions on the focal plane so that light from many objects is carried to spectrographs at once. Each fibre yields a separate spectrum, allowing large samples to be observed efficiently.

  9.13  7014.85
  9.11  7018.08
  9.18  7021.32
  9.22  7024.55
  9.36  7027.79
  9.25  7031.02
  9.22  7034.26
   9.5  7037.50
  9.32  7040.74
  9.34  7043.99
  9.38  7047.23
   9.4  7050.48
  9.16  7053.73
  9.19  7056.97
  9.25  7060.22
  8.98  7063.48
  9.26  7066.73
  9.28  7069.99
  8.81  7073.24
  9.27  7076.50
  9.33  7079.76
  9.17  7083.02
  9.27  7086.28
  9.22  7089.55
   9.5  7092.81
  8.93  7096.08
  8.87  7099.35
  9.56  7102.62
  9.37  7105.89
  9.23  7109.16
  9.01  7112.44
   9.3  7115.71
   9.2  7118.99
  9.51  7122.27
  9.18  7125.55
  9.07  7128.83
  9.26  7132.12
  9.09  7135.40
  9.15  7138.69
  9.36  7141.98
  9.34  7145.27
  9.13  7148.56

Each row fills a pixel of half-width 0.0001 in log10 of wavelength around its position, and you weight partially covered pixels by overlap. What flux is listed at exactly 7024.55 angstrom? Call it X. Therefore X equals 9.22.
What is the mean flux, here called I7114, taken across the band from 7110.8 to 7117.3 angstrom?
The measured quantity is 9.16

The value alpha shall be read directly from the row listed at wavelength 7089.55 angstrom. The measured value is 9.22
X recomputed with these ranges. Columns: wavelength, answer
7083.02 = 9.17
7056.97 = 9.19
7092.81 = 9.5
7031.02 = 9.25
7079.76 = 9.33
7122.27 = 9.51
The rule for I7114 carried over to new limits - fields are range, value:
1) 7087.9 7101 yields 9.13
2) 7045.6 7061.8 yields 9.28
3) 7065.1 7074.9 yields 9.12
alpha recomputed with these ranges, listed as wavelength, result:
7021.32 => 9.18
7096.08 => 8.93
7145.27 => 9.34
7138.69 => 9.15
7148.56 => 9.13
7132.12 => 9.26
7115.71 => 9.3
